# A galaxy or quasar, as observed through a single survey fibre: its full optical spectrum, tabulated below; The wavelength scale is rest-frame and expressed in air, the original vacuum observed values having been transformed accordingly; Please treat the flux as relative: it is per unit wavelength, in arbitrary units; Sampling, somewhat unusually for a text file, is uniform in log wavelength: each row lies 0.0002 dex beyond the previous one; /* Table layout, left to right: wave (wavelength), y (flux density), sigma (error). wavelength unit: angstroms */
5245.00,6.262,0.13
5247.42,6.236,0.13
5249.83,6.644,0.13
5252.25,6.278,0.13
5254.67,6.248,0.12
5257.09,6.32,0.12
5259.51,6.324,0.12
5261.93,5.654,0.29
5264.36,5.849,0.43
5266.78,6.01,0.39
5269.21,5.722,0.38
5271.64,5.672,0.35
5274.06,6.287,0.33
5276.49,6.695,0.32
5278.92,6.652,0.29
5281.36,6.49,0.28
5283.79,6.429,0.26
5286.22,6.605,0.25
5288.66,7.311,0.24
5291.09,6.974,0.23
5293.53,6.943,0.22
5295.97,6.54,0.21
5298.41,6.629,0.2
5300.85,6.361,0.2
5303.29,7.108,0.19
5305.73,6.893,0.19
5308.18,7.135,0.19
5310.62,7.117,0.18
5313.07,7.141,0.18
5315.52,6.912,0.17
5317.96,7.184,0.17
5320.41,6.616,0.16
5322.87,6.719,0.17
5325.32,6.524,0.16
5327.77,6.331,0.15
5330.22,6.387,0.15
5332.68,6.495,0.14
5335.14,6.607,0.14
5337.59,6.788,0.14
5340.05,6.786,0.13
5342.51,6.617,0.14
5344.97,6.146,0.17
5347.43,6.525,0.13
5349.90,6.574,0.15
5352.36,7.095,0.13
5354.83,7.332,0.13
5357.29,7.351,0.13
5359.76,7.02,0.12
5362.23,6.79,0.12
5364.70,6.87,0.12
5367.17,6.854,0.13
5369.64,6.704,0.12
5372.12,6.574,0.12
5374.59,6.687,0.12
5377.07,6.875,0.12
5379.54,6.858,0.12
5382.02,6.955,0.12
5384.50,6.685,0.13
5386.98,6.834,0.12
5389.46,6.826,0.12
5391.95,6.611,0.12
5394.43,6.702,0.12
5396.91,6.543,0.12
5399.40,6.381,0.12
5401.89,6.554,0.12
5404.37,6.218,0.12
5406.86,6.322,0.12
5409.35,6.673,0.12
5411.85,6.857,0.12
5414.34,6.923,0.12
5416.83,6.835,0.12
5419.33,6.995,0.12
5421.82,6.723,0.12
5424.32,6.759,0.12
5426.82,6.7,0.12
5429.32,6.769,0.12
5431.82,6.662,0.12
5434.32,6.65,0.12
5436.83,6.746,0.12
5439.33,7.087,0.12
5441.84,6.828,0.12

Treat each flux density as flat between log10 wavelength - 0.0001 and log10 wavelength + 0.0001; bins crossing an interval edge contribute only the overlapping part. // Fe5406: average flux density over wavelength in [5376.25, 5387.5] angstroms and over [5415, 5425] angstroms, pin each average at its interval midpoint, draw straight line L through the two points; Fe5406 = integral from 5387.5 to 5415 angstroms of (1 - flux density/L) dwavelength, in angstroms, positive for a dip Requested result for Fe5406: 1.0 angstroms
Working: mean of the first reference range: 6.84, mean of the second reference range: 6.84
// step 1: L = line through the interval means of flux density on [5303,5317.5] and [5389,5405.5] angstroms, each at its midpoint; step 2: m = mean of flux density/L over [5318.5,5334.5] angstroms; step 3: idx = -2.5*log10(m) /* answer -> 0.07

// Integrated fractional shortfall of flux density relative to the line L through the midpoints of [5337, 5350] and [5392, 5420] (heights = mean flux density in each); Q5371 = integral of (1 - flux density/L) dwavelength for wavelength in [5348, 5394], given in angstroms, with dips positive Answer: -1.84 angstroms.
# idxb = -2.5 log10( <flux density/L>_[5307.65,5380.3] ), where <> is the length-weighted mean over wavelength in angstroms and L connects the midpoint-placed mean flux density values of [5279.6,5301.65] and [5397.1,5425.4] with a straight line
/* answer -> -0.02 mag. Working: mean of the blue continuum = 6.7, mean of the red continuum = 6.65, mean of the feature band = 6.78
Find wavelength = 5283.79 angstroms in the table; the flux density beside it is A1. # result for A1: 6.429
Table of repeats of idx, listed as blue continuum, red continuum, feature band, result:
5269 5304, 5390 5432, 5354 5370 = -0.059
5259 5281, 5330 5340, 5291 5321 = -0.083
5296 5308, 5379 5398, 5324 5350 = 0.038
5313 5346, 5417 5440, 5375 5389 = -0.018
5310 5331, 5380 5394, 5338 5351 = 0.037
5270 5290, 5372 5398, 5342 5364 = -0.026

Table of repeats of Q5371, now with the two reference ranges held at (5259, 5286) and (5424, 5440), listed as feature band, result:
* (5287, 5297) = -1.1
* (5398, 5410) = 0.4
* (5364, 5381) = -0.6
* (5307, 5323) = -1.7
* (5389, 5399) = 0.0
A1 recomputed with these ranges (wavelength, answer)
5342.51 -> 6.617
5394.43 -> 6.702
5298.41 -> 6.629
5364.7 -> 6.87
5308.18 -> 7.135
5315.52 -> 6.912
